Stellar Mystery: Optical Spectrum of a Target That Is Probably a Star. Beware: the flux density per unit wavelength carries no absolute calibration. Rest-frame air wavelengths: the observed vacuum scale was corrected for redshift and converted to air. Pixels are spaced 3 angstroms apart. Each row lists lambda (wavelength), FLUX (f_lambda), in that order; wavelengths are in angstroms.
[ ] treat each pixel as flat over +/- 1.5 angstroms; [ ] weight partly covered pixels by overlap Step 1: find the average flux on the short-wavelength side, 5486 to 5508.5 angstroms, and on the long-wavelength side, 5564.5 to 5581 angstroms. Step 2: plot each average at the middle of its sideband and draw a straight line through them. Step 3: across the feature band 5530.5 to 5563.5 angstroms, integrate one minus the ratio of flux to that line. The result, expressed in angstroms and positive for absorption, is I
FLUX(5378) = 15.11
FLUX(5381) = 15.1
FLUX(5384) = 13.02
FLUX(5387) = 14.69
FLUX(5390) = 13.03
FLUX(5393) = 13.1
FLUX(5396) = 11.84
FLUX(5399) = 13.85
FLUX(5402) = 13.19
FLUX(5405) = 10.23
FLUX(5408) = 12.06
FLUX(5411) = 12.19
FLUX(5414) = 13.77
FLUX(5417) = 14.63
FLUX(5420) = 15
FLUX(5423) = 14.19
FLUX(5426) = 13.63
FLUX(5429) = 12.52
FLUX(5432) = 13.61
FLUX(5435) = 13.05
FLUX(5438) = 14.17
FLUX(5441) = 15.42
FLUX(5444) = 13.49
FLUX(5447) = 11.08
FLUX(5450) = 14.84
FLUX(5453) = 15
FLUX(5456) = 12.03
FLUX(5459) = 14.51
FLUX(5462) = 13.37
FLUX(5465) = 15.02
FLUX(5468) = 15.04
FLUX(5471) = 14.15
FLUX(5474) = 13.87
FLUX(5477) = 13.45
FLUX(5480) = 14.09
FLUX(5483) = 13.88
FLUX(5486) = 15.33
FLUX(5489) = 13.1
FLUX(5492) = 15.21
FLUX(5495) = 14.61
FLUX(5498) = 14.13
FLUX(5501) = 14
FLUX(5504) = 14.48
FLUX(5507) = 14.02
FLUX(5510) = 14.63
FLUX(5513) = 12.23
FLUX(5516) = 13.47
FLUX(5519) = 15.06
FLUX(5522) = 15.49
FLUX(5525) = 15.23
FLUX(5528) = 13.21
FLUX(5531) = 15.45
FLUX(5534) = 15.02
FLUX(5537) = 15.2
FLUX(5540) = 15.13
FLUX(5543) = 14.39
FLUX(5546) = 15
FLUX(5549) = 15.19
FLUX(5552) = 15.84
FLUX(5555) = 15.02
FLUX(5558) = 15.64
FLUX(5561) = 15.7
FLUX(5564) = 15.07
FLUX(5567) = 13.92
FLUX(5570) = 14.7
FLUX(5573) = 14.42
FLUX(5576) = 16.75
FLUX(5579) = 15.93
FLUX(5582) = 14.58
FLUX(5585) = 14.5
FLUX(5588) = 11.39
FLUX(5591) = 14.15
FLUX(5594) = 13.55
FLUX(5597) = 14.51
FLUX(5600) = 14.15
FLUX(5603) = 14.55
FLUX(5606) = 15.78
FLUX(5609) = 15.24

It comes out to -0.9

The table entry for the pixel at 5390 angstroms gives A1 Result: 13.03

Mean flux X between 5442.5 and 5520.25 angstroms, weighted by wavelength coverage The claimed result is 14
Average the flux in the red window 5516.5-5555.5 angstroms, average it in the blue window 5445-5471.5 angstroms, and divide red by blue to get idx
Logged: 1.08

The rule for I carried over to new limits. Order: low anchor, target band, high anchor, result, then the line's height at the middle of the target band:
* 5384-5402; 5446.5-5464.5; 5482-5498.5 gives 0.40 angstroms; 14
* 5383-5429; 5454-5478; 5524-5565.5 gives 0.09 angstroms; 14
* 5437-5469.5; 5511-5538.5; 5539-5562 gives 0.77 angstroms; 14.9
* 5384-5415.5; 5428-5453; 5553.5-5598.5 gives -0.75 angstroms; 13.2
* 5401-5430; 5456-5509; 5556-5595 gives -1.58 angstroms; 13.8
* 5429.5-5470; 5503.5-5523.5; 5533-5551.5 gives 0.66 angstroms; 14.7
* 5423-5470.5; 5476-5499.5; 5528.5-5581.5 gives 0.12 angstroms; 14.3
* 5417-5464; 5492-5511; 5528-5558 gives 0.22 angstroms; 14.5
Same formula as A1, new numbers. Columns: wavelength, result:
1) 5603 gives 14.55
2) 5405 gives 10.23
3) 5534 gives 15.02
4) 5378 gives 15.11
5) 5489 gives 13.1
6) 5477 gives 13.45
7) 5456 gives 12.03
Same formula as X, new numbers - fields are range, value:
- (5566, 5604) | 14.4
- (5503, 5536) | 14.4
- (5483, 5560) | 14.6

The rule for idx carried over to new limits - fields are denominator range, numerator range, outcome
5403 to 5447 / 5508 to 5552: 1.10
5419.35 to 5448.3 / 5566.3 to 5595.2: 1.06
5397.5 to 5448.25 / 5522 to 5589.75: 1.12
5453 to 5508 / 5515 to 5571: 1.06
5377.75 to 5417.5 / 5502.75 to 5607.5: 1.11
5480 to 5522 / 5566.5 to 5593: 1.02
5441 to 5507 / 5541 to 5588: 1.07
